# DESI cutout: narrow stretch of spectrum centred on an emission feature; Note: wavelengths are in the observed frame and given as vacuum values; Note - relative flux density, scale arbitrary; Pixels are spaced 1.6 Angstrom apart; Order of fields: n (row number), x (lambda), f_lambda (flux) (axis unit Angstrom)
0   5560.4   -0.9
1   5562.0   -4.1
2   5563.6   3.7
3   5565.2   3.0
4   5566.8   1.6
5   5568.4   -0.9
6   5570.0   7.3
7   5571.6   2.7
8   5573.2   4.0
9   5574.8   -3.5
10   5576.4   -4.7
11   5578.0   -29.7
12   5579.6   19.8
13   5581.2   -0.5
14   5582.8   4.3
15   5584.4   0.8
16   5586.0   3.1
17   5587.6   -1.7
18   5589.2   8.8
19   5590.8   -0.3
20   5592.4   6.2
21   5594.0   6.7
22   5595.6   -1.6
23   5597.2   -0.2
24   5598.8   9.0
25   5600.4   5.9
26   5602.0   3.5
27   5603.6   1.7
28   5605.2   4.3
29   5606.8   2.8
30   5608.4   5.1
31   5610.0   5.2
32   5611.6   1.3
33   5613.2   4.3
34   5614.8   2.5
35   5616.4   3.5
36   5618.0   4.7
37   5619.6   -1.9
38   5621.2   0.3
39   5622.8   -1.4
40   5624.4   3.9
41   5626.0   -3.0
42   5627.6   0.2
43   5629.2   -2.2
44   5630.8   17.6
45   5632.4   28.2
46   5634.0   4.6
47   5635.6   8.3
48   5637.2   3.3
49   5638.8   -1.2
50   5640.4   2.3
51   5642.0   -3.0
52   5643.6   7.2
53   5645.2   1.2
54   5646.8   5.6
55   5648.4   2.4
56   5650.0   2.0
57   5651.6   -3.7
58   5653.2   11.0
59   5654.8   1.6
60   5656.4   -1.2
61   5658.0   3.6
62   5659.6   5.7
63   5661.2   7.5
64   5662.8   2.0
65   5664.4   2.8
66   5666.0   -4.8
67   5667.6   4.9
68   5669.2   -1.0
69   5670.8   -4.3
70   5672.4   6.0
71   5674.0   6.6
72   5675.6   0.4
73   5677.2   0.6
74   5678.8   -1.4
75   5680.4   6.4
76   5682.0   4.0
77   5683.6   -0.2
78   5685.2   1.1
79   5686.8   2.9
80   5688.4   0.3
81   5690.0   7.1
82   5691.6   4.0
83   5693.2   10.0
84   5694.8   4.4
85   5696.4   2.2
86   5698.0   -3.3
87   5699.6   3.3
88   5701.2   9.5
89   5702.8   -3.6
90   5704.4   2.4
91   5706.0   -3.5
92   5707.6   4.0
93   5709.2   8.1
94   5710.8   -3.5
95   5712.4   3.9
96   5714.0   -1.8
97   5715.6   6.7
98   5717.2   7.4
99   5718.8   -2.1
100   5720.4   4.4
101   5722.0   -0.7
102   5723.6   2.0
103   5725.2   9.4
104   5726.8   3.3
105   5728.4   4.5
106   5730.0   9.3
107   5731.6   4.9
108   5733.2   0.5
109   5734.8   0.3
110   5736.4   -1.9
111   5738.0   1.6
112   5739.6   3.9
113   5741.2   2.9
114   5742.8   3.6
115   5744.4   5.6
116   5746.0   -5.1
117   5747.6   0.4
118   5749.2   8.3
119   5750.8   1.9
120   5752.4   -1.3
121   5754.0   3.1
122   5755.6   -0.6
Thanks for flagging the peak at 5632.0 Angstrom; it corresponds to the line [O III] 5007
